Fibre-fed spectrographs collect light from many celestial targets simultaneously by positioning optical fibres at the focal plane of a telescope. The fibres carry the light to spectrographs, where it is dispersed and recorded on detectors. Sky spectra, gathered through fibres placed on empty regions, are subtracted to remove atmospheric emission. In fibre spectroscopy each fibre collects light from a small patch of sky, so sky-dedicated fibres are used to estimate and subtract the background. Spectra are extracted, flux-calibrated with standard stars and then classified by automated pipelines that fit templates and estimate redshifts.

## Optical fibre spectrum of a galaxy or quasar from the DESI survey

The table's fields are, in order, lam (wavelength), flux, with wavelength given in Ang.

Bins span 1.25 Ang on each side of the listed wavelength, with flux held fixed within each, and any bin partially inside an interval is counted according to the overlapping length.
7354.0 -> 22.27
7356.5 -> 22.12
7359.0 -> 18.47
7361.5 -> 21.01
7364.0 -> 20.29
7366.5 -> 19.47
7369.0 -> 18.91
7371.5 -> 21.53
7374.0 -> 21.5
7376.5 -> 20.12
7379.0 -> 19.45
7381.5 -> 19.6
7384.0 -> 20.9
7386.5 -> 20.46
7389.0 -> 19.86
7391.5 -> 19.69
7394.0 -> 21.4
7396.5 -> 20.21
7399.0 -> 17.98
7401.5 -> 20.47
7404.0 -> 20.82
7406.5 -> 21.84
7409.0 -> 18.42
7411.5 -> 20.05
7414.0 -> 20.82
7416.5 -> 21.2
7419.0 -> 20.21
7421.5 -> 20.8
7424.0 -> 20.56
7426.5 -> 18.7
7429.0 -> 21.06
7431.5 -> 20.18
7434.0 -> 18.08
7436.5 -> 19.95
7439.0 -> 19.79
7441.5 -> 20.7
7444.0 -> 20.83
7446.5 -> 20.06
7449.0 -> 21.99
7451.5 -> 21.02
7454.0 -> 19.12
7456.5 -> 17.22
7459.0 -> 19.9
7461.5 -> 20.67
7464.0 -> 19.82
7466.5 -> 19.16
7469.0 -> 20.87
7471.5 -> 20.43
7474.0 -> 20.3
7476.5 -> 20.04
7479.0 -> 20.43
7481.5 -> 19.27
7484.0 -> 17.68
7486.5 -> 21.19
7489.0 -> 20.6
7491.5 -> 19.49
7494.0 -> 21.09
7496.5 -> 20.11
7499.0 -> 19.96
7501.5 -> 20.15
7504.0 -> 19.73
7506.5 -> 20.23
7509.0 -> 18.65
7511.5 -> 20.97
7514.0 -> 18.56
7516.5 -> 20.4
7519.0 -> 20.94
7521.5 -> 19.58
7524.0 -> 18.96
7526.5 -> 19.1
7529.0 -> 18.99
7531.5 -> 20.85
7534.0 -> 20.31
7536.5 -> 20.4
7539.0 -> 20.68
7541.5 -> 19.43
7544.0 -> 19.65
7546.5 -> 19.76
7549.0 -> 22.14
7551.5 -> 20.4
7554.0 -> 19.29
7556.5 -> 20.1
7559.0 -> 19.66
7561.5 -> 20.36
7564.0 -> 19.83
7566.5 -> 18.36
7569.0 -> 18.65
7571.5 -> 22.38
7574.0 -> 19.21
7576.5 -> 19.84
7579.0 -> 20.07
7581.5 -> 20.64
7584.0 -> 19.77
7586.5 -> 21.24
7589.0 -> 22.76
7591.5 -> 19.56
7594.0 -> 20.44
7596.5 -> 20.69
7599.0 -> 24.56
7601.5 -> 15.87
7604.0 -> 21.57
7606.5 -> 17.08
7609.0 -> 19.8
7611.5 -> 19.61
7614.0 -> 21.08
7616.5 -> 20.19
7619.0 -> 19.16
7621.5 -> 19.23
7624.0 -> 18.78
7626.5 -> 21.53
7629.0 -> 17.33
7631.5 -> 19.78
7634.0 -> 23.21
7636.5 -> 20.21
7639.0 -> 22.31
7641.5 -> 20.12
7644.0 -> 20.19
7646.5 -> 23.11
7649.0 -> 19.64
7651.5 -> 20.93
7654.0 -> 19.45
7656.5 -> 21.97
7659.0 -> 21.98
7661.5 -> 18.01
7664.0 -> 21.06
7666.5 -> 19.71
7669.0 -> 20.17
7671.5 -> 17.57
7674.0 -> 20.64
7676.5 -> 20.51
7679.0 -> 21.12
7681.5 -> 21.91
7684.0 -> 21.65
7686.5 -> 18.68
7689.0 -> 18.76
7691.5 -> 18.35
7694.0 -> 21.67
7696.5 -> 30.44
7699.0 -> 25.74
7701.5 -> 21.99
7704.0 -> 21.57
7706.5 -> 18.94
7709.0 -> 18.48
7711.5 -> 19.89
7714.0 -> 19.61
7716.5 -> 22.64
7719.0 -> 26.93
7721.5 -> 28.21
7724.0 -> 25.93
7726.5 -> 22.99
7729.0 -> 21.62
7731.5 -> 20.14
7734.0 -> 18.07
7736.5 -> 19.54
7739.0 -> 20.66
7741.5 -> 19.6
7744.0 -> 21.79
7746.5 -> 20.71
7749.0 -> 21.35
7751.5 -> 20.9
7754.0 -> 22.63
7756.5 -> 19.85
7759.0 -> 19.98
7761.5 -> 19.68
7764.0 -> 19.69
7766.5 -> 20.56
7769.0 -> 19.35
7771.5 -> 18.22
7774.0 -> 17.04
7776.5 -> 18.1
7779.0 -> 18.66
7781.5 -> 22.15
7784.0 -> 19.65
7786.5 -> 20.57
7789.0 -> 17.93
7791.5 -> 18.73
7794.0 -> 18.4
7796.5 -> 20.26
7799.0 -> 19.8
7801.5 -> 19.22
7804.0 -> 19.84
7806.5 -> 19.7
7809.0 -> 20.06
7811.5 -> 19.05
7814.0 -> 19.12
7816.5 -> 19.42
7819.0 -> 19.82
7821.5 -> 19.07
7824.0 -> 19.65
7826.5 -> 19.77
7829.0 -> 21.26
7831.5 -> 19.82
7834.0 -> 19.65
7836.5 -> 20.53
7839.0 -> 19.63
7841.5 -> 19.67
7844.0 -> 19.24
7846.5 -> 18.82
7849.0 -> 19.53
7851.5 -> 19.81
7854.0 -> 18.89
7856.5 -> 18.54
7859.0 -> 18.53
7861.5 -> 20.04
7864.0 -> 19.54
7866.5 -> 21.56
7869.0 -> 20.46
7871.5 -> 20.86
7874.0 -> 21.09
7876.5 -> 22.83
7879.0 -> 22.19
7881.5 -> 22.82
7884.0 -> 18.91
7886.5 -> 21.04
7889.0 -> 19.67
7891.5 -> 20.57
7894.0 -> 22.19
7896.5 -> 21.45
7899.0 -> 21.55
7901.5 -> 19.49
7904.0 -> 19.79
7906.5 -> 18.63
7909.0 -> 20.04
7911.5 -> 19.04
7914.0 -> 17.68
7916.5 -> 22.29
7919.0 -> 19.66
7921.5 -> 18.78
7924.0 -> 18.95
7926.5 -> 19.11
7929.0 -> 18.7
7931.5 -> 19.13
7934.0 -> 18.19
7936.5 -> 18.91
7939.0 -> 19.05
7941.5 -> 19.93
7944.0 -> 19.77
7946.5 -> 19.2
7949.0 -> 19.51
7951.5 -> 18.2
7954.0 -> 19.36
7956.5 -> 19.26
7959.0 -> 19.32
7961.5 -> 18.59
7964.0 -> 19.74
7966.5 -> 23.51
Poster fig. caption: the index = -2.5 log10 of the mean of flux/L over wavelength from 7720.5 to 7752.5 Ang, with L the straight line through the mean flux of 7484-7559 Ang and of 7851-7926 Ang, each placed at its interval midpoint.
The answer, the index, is -0.077 mag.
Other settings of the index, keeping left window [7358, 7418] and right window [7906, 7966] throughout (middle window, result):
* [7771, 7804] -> 0.02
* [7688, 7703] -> -0.16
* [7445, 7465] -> 0.01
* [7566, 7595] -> -0.02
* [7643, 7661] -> -0.06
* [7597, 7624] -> 0.00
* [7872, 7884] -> -0.13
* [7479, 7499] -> 0.00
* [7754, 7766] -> -0.03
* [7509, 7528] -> 0.01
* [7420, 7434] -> 0.00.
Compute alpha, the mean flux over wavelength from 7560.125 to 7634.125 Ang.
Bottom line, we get 20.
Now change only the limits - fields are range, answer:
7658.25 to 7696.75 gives 20.5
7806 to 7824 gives 19.5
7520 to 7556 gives 20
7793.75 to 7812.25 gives 19.6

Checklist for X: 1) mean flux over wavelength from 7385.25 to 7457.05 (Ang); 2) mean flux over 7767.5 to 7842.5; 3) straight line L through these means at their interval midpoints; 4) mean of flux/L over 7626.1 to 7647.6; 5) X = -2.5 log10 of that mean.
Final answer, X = -0.06 mag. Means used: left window 20.1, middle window 20.8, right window 19.5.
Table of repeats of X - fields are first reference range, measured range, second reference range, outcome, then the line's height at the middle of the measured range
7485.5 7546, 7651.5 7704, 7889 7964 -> -0.07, 19.8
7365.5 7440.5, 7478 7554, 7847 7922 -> 0.01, 20.2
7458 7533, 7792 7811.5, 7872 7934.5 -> 0.03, 20.1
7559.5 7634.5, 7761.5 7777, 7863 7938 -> 0.07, 20.1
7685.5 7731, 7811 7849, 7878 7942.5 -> 0.07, 20.9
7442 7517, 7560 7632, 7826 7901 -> 0.01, 20.1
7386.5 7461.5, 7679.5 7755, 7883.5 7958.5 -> -0.10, 19.8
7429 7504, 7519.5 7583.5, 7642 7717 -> 0.02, 20.4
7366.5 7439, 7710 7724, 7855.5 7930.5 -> -0.17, 20.2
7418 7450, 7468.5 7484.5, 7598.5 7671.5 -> 0.02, 20.2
